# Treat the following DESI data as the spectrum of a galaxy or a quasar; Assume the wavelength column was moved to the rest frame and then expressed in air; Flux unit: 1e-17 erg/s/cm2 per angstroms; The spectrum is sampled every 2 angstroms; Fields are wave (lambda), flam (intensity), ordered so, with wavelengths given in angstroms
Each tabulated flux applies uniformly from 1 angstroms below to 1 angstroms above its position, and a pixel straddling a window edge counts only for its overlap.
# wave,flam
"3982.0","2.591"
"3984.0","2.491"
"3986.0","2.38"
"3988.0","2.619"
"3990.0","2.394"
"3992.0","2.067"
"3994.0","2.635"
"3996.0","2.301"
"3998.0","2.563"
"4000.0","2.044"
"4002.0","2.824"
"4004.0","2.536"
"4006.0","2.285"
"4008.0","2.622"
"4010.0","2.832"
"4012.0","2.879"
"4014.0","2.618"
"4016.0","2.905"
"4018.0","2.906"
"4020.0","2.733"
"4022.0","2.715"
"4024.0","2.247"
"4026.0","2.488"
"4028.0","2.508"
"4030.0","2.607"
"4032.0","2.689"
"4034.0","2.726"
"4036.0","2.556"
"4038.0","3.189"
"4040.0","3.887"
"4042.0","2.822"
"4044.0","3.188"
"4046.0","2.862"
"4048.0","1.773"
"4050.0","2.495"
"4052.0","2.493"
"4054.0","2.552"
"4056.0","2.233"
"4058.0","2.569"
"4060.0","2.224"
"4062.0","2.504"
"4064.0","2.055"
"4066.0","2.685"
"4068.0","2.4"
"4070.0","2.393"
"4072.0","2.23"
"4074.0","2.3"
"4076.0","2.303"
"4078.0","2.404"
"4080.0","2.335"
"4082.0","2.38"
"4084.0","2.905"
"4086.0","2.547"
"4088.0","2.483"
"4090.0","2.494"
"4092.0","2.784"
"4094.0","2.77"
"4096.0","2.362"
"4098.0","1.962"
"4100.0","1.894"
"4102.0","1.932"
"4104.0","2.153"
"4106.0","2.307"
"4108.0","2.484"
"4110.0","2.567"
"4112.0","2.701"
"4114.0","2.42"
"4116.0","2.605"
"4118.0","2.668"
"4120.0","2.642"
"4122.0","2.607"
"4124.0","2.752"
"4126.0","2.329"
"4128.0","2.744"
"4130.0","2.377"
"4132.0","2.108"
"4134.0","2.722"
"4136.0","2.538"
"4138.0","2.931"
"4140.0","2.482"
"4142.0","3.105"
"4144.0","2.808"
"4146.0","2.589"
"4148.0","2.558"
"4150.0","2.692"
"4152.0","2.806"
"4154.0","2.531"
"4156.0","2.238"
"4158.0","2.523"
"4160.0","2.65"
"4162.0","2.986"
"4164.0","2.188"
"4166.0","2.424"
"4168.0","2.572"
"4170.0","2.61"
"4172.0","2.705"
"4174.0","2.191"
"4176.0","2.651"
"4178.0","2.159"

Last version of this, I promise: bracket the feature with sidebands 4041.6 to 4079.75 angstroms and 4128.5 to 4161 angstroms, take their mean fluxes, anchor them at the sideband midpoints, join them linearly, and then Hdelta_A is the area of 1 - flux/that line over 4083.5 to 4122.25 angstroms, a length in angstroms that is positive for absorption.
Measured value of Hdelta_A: 1.0 angstroms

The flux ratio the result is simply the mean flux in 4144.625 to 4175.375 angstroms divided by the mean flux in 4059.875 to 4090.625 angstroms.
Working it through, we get 1.1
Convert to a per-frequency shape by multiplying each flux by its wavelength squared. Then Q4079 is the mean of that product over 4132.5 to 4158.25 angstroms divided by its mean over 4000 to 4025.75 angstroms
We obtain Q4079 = 1.07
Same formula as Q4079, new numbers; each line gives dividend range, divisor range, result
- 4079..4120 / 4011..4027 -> 0.95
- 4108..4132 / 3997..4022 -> 1.02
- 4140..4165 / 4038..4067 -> 1.06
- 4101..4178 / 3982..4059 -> 1.03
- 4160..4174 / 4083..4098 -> 1.03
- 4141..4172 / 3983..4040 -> 1.08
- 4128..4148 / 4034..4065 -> 1.05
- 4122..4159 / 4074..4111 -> 1.11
